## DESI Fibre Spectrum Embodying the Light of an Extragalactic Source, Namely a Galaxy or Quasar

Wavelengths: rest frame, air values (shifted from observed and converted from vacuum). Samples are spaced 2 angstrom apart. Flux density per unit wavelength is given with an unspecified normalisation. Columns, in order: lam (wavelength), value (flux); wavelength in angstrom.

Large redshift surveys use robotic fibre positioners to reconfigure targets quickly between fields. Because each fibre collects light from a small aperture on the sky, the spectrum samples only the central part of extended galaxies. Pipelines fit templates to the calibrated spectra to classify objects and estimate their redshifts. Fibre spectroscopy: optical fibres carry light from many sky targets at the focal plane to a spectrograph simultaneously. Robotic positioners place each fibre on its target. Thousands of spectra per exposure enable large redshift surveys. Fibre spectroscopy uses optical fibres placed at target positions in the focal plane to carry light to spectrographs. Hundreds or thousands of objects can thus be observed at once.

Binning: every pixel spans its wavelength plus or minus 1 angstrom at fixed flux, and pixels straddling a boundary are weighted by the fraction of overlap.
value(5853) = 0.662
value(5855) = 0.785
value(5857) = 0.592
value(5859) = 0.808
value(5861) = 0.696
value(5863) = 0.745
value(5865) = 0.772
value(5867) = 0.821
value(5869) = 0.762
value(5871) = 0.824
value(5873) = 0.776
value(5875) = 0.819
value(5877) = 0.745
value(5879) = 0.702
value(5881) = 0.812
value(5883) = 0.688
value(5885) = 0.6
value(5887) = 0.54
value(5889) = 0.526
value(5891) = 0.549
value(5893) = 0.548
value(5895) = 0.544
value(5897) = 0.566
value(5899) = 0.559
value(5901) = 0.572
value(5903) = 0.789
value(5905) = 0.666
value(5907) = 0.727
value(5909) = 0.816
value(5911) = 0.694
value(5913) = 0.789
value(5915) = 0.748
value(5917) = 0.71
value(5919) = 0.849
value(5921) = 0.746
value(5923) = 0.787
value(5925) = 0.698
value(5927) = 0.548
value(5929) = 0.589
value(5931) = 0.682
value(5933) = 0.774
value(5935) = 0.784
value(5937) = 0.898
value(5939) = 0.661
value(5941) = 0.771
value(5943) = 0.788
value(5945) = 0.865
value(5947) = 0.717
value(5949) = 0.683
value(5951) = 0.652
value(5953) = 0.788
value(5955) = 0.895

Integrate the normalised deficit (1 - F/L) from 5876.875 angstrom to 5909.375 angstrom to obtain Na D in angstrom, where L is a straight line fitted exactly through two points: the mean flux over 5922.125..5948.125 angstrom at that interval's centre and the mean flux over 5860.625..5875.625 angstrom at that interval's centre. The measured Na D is 5.3 angstrom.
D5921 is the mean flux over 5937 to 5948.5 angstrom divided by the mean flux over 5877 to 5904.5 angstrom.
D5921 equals 1.24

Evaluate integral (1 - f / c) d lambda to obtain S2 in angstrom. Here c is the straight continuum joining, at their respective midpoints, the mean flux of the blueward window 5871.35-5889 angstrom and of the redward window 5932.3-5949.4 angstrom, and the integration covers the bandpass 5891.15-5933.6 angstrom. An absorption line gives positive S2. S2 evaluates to 3.4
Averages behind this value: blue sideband 0.704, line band 0.682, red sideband 0.774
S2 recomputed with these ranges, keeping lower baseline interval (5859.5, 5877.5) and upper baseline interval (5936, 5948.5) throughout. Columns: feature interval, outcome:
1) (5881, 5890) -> 1.9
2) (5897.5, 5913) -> 1.7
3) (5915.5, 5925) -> 0.2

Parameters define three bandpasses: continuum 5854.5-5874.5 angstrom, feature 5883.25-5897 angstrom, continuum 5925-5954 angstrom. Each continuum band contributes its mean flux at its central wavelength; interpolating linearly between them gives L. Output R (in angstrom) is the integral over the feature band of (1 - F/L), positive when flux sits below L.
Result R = 3.5 angstrom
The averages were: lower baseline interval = 0.759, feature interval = 0.56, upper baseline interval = 0.728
